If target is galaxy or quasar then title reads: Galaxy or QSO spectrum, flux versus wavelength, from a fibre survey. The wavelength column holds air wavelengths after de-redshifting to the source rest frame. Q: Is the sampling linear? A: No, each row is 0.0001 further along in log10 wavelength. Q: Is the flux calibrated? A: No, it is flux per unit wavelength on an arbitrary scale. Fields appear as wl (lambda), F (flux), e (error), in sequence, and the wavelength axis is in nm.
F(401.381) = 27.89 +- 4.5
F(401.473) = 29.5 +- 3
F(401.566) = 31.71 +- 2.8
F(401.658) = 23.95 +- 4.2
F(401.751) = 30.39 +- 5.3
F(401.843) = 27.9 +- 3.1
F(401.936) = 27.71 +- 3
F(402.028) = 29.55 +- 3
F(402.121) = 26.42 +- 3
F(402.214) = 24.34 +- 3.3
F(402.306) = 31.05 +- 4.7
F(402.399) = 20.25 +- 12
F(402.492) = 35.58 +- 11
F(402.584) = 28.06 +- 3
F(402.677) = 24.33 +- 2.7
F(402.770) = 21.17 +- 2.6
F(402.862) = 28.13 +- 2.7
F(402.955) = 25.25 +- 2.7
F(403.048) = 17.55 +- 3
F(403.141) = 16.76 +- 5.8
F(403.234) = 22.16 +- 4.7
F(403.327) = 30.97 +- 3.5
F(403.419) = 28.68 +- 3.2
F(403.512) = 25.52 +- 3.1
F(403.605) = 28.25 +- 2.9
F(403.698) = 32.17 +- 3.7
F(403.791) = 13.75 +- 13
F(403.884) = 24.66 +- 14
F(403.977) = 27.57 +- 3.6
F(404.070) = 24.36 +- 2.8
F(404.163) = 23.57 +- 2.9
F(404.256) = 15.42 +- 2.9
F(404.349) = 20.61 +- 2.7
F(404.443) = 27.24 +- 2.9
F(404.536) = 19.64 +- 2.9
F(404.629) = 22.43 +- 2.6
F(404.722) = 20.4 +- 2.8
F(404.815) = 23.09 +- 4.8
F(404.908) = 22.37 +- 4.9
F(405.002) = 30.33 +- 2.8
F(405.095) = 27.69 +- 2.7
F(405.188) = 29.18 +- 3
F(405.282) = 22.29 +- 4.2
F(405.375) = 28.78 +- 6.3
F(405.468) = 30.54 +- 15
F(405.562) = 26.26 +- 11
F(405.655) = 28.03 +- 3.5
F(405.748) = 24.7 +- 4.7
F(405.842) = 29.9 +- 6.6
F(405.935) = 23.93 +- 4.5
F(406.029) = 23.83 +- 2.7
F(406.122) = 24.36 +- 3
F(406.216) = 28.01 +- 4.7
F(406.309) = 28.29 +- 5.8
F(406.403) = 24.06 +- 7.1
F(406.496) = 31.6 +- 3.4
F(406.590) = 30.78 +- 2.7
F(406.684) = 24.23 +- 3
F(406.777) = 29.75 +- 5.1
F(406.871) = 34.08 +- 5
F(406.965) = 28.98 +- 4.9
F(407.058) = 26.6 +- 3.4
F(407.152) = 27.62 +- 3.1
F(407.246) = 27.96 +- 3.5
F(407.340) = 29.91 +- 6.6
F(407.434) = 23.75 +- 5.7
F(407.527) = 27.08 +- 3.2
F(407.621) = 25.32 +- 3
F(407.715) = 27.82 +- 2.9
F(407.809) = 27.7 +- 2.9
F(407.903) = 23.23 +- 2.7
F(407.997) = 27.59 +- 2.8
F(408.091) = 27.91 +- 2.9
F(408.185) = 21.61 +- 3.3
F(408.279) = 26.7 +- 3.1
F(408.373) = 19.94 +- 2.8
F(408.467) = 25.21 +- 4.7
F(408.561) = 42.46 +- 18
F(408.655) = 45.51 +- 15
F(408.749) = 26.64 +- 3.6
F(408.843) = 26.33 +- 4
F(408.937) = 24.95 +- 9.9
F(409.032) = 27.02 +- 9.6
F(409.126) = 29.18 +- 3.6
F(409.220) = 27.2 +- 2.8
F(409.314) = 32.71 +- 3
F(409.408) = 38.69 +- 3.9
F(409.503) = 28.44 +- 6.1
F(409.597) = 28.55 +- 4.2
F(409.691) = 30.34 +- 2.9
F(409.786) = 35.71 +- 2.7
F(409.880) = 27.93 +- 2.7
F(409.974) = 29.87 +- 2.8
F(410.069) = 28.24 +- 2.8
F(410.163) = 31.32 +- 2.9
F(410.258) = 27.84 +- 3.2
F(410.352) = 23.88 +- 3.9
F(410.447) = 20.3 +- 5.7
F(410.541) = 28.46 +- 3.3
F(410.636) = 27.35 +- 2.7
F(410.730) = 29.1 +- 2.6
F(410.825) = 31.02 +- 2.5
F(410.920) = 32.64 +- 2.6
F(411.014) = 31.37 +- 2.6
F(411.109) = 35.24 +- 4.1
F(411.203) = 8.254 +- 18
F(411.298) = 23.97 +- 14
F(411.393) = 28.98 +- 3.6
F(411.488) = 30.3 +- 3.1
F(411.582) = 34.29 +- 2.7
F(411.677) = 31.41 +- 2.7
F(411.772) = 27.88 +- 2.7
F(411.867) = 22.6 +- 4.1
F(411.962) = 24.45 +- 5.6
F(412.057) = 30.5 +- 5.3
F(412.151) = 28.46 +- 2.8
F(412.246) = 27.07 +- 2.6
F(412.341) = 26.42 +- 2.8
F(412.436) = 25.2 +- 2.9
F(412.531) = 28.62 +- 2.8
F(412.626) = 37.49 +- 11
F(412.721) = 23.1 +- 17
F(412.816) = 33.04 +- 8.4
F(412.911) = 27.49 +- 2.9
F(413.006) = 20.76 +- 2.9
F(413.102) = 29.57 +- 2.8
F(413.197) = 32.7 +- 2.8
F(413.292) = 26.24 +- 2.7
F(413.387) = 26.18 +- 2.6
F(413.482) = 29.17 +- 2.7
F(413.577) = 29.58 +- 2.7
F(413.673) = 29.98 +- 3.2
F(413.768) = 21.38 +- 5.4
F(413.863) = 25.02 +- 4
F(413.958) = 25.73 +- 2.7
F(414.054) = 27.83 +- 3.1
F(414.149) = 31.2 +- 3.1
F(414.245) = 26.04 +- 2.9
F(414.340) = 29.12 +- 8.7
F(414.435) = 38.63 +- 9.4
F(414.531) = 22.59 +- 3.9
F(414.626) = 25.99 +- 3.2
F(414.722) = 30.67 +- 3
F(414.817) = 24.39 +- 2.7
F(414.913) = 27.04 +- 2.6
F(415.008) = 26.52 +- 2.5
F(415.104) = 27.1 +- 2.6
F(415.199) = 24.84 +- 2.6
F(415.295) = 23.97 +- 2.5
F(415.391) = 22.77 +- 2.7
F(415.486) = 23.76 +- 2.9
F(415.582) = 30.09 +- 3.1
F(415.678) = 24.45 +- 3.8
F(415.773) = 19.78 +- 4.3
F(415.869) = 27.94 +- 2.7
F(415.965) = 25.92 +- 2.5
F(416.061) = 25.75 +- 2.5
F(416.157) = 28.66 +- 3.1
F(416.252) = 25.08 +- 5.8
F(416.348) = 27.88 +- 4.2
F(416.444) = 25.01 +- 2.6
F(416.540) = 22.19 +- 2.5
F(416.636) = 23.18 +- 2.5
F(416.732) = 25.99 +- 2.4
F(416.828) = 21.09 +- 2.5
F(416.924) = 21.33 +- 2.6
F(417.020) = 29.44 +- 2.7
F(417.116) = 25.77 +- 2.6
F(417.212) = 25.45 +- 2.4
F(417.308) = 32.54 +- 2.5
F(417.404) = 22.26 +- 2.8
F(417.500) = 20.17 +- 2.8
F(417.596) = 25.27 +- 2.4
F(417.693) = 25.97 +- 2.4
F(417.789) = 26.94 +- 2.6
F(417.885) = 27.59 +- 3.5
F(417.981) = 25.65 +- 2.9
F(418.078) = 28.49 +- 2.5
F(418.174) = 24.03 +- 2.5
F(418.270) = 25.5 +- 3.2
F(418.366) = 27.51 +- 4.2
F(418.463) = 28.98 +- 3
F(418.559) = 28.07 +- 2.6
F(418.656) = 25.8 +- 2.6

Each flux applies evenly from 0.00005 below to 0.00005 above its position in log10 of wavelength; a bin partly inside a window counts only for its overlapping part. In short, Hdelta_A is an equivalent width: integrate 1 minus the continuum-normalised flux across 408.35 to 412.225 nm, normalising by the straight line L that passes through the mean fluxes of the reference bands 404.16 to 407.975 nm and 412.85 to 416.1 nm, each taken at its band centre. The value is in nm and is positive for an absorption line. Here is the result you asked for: -0.36 nm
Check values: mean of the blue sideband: 26.2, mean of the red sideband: 26.8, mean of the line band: 28.9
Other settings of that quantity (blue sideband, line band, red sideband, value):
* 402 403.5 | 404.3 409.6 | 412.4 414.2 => -0.16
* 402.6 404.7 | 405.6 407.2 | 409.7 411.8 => -0.13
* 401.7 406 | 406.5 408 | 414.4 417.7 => -0.14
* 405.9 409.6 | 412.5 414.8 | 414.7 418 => -0.17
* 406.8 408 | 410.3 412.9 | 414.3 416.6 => -0.09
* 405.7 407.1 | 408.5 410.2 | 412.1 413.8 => -0.21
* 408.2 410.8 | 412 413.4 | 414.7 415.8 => -0.06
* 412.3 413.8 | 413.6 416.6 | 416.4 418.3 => 0.03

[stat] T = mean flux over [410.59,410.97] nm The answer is 30.1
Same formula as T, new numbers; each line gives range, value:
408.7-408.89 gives 26.7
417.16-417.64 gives 25.2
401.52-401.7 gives 28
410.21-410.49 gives 24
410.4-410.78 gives 26.4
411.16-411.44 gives 20.5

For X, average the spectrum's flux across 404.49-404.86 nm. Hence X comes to 21.4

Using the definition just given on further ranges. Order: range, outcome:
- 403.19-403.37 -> 26.5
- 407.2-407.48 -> 27.2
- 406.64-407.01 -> 29.3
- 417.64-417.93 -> 26.8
